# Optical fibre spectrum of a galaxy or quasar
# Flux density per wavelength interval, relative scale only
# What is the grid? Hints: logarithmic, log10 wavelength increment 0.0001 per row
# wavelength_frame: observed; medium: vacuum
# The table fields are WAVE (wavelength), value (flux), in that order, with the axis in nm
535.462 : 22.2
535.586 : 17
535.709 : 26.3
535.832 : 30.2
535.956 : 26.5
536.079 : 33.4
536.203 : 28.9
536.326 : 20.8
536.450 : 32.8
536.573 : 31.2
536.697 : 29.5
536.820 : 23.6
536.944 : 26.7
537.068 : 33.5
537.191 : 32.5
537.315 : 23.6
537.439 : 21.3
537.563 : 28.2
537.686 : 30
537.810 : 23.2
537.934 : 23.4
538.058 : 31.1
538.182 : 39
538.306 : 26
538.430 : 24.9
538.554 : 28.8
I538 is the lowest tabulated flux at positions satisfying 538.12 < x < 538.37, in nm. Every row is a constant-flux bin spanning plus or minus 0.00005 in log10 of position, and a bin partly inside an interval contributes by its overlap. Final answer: 26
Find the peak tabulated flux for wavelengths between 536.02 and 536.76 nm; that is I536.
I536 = 33.4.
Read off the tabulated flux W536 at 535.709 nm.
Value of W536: 26.3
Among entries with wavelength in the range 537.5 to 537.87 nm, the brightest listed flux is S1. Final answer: 30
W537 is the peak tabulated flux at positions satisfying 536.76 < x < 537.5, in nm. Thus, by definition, 33.5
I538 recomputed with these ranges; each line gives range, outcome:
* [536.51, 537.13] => 23.6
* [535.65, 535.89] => 26.3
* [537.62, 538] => 23.2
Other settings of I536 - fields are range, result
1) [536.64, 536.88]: 29.5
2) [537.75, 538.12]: 31.1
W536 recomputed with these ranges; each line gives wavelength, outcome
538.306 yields 26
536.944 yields 26.7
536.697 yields 29.5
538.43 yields 24.9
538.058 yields 31.1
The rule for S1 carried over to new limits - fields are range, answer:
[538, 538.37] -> 39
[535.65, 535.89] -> 30.2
